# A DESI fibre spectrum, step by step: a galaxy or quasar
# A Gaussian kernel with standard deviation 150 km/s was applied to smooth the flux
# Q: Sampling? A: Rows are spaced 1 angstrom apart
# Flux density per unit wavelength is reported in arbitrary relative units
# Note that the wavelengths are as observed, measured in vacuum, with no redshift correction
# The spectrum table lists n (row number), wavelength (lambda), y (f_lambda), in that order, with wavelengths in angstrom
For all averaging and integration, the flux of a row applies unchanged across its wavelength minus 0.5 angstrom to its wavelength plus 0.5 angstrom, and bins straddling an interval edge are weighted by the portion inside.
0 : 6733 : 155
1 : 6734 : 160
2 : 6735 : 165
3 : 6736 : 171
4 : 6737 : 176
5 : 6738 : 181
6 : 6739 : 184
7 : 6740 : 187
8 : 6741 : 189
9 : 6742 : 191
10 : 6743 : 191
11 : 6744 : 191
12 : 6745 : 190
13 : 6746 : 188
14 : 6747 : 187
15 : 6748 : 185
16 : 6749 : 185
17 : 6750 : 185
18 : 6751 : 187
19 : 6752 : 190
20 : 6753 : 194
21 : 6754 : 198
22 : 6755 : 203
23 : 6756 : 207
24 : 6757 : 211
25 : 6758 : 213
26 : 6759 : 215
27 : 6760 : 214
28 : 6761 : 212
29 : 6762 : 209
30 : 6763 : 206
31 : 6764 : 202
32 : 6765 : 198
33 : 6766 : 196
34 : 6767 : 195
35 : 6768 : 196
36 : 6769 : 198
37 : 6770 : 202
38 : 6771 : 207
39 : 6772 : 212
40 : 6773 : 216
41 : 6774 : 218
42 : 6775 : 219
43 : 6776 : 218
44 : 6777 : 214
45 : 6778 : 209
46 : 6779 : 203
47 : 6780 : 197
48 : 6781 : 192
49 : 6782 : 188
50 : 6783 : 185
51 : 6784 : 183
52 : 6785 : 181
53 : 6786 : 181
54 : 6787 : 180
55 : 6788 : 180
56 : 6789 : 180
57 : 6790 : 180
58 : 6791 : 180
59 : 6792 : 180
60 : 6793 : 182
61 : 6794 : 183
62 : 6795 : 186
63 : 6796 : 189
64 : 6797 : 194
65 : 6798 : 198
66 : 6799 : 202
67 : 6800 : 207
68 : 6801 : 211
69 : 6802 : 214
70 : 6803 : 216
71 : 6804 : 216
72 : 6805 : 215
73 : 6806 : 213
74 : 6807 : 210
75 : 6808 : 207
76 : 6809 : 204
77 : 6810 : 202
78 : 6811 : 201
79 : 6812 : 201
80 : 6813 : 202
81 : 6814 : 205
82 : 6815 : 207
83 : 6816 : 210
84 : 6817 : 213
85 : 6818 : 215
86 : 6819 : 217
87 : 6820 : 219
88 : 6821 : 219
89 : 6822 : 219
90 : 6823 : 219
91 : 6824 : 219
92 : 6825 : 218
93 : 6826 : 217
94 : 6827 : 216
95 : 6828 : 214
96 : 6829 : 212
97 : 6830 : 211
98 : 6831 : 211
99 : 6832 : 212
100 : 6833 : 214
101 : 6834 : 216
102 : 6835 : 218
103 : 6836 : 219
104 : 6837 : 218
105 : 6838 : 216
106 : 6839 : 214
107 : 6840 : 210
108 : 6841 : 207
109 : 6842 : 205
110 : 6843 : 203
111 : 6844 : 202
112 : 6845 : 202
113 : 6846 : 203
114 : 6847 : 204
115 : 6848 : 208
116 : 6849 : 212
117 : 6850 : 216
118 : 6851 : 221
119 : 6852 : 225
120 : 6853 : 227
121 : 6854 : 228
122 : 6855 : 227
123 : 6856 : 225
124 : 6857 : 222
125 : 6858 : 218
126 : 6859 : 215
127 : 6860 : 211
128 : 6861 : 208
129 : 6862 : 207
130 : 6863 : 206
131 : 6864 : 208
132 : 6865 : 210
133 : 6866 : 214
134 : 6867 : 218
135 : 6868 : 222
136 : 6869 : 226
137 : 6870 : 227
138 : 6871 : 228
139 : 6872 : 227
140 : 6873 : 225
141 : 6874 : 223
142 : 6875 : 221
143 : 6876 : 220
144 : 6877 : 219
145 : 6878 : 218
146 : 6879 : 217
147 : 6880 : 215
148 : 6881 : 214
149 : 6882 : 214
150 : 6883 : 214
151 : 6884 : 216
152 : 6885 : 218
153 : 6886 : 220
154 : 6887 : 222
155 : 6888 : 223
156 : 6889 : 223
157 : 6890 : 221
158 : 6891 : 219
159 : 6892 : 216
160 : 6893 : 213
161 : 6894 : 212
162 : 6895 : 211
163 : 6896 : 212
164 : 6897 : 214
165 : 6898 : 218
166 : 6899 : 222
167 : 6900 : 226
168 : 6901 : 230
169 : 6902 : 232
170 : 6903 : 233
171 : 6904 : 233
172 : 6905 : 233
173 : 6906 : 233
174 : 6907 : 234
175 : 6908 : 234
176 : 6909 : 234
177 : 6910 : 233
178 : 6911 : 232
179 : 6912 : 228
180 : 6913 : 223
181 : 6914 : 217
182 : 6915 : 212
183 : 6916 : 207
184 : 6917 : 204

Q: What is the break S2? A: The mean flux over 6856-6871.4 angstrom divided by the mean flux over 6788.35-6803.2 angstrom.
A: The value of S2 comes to 1.12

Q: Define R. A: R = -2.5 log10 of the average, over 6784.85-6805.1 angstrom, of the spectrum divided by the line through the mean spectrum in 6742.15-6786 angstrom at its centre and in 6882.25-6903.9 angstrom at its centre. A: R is 0.06 mag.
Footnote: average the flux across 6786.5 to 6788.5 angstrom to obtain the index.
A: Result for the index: 180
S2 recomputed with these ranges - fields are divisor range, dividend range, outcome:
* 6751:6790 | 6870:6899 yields 1.09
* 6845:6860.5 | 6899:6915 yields 1.06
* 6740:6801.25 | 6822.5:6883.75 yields 1.10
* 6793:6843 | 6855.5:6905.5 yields 1.05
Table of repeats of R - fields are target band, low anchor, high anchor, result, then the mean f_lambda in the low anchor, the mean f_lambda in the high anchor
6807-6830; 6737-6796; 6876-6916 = -0.030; 195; 222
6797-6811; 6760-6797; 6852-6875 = -0.026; 196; 219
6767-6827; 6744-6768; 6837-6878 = 0.016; 198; 216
